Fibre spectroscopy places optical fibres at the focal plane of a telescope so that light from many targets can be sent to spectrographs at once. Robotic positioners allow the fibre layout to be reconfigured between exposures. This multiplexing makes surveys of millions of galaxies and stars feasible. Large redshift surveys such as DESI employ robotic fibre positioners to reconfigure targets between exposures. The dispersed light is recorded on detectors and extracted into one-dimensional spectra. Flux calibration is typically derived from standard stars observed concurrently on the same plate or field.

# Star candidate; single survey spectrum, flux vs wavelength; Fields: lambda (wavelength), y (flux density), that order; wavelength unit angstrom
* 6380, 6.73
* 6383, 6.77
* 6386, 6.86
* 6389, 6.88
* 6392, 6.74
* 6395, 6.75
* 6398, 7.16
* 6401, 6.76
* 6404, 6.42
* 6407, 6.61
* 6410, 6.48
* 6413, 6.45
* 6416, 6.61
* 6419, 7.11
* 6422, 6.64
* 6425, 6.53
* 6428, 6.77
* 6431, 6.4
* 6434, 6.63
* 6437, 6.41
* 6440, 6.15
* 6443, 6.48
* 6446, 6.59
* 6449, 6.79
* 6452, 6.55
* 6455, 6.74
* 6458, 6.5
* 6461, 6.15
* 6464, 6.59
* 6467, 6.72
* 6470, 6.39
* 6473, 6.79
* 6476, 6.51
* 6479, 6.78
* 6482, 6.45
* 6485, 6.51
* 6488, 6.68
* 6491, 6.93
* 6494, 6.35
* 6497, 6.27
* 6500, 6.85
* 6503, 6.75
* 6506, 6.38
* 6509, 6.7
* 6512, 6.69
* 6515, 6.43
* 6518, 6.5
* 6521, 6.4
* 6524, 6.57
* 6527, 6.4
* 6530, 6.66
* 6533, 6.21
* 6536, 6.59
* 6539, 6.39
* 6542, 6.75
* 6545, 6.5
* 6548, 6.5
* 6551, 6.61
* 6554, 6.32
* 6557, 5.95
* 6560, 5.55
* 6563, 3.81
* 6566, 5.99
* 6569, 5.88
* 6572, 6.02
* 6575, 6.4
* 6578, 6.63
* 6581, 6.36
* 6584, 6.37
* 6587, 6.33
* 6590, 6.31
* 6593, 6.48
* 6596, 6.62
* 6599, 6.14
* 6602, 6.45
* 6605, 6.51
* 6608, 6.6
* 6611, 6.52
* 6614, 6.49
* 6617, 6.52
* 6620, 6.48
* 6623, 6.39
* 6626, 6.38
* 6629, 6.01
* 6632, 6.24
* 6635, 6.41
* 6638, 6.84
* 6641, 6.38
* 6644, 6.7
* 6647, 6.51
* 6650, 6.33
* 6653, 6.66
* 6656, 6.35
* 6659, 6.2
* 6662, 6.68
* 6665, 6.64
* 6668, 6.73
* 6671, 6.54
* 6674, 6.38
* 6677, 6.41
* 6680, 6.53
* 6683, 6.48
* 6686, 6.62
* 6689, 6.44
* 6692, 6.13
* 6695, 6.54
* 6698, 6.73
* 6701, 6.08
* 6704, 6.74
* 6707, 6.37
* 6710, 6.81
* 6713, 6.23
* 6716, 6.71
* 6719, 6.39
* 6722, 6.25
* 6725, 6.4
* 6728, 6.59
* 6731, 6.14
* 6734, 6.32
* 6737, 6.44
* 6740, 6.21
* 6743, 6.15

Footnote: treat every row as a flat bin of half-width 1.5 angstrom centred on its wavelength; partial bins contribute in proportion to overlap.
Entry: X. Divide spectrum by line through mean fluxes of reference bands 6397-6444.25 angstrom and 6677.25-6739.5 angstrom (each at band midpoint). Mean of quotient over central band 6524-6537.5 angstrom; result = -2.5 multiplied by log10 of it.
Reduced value 0.010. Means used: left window 6.6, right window 6.44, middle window 6.48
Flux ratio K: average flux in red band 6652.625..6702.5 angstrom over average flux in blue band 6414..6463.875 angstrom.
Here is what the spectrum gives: 1.0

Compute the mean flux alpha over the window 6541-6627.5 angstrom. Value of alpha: 6.27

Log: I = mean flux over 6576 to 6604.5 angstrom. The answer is 6.41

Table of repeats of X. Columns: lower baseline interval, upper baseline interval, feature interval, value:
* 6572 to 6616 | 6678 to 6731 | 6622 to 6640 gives 0.011 mag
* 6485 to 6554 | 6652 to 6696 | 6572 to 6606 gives 0.020 mag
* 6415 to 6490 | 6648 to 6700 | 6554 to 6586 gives 0.106 mag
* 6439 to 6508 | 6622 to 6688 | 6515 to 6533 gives 0.011 mag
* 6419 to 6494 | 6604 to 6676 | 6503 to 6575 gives 0.045 mag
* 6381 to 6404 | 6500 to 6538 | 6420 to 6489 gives 0.020 mag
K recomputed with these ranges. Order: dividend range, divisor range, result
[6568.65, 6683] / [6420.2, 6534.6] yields 0.98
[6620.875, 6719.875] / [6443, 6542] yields 0.99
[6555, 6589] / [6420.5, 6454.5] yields 0.91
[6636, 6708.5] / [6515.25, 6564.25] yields 1.04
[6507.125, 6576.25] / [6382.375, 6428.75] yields 0.93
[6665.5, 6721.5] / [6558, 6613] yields 1.05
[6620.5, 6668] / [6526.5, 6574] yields 1.05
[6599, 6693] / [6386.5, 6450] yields 0.97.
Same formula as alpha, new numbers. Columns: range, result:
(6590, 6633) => 6.41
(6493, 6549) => 6.52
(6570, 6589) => 6.34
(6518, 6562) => 6.36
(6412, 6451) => 6.58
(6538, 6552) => 6.55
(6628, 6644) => 6.42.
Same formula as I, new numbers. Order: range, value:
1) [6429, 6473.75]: 6.52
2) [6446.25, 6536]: 6.56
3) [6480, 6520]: 6.58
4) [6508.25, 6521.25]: 6.55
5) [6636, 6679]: 6.52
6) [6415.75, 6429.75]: 6.74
